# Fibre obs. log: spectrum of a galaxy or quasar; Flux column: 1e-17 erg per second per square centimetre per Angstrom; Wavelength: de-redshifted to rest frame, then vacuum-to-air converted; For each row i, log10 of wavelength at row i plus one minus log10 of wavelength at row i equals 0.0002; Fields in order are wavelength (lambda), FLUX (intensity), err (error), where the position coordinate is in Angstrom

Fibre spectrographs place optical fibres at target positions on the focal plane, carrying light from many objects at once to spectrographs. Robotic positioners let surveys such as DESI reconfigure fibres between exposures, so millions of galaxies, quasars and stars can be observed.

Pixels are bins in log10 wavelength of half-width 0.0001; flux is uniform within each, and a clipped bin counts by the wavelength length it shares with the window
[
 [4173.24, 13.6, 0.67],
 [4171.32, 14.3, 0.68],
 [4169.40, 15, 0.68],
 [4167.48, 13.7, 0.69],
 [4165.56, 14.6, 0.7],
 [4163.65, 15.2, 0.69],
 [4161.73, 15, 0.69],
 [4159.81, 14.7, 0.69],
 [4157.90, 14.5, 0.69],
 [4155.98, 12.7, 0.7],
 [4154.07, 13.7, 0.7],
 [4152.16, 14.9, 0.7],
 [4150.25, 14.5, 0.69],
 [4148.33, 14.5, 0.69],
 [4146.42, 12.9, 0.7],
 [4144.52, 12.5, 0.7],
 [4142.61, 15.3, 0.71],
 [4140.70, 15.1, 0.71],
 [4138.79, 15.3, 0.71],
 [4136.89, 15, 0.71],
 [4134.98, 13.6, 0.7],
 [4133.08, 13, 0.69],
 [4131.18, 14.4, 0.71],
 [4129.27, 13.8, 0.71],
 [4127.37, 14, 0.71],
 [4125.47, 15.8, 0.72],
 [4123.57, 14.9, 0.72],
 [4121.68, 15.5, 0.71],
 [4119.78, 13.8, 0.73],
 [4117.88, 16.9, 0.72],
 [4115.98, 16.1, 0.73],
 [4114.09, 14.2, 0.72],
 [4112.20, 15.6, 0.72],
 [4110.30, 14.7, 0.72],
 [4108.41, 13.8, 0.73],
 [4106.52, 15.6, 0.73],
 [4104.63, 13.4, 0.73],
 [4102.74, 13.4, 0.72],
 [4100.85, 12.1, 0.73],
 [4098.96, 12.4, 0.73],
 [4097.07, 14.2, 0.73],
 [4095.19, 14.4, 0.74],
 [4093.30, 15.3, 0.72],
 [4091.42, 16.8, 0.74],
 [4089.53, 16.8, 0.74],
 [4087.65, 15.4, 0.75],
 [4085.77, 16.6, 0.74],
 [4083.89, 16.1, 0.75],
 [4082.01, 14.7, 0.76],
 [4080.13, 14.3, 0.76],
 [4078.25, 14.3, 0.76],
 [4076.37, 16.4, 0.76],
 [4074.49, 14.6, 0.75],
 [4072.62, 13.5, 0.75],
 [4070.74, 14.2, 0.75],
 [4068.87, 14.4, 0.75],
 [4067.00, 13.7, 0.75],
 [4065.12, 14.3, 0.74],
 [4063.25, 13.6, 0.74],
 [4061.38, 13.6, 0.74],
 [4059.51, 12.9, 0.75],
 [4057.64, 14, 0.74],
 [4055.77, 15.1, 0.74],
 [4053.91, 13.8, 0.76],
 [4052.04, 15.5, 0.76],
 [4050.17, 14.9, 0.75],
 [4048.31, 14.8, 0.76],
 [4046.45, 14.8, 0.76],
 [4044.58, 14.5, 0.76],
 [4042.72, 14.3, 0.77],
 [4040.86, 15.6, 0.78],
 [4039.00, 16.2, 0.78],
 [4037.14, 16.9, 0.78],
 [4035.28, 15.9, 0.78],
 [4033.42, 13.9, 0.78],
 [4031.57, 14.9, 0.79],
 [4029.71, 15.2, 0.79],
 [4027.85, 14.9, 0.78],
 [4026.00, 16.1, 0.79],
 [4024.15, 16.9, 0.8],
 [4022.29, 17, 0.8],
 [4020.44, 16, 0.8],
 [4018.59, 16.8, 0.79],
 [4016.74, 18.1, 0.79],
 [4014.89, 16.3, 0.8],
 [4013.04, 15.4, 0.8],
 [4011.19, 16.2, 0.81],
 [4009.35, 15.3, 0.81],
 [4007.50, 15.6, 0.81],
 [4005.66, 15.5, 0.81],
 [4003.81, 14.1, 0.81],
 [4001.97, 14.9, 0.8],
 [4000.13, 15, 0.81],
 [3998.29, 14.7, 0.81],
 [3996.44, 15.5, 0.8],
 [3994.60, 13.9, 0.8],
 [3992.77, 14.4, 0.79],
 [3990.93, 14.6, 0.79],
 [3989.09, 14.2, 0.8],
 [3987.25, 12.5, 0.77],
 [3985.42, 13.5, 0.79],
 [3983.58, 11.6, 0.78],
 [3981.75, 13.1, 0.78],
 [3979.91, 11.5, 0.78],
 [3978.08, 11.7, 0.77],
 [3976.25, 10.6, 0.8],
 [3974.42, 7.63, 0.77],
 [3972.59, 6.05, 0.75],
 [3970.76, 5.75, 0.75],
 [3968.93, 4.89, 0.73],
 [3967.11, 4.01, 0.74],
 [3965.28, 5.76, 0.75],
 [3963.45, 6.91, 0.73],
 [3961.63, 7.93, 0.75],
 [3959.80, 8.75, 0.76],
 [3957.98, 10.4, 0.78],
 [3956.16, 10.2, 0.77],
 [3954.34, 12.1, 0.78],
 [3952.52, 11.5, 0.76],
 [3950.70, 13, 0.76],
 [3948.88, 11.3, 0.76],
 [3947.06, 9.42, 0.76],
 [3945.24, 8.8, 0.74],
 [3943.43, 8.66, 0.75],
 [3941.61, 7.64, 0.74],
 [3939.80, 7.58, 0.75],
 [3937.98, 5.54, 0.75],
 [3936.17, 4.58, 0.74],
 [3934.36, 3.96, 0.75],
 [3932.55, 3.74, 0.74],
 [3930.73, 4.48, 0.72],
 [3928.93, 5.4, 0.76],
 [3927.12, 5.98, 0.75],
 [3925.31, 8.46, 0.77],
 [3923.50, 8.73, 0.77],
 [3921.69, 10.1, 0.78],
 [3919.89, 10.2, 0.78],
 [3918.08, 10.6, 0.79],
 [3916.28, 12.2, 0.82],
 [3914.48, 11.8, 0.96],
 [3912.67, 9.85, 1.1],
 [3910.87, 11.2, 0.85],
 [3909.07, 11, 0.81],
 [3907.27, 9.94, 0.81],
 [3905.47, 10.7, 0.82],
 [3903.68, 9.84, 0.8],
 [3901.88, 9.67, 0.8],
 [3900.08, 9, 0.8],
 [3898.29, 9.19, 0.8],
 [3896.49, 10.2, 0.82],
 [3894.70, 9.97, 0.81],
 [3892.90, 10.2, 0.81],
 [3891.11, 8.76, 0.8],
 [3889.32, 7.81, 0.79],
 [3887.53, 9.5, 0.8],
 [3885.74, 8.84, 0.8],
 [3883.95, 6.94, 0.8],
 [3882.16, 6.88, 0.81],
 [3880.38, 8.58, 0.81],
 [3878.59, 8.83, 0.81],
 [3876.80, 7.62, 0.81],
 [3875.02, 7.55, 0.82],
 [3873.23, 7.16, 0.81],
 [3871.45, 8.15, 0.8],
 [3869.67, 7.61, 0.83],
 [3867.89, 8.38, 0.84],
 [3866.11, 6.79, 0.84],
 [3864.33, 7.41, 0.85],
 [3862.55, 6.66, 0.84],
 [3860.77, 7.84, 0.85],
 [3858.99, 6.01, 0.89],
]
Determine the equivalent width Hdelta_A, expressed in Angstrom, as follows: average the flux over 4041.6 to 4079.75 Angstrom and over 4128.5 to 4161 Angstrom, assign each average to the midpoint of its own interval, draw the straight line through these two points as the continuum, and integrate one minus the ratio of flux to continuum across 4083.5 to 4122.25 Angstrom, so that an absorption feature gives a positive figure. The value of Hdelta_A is -1.7 Angstrom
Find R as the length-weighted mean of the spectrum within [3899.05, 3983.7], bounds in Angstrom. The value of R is 8.78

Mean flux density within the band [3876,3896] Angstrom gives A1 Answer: 8.58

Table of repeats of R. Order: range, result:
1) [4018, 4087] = 15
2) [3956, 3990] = 9.3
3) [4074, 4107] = 14.8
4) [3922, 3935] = 6.05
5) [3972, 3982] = 10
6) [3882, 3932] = 9.19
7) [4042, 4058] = 14.7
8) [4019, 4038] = 15.8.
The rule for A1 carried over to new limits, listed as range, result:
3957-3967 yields 7.65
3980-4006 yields 14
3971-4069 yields 14.3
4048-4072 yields 14.2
